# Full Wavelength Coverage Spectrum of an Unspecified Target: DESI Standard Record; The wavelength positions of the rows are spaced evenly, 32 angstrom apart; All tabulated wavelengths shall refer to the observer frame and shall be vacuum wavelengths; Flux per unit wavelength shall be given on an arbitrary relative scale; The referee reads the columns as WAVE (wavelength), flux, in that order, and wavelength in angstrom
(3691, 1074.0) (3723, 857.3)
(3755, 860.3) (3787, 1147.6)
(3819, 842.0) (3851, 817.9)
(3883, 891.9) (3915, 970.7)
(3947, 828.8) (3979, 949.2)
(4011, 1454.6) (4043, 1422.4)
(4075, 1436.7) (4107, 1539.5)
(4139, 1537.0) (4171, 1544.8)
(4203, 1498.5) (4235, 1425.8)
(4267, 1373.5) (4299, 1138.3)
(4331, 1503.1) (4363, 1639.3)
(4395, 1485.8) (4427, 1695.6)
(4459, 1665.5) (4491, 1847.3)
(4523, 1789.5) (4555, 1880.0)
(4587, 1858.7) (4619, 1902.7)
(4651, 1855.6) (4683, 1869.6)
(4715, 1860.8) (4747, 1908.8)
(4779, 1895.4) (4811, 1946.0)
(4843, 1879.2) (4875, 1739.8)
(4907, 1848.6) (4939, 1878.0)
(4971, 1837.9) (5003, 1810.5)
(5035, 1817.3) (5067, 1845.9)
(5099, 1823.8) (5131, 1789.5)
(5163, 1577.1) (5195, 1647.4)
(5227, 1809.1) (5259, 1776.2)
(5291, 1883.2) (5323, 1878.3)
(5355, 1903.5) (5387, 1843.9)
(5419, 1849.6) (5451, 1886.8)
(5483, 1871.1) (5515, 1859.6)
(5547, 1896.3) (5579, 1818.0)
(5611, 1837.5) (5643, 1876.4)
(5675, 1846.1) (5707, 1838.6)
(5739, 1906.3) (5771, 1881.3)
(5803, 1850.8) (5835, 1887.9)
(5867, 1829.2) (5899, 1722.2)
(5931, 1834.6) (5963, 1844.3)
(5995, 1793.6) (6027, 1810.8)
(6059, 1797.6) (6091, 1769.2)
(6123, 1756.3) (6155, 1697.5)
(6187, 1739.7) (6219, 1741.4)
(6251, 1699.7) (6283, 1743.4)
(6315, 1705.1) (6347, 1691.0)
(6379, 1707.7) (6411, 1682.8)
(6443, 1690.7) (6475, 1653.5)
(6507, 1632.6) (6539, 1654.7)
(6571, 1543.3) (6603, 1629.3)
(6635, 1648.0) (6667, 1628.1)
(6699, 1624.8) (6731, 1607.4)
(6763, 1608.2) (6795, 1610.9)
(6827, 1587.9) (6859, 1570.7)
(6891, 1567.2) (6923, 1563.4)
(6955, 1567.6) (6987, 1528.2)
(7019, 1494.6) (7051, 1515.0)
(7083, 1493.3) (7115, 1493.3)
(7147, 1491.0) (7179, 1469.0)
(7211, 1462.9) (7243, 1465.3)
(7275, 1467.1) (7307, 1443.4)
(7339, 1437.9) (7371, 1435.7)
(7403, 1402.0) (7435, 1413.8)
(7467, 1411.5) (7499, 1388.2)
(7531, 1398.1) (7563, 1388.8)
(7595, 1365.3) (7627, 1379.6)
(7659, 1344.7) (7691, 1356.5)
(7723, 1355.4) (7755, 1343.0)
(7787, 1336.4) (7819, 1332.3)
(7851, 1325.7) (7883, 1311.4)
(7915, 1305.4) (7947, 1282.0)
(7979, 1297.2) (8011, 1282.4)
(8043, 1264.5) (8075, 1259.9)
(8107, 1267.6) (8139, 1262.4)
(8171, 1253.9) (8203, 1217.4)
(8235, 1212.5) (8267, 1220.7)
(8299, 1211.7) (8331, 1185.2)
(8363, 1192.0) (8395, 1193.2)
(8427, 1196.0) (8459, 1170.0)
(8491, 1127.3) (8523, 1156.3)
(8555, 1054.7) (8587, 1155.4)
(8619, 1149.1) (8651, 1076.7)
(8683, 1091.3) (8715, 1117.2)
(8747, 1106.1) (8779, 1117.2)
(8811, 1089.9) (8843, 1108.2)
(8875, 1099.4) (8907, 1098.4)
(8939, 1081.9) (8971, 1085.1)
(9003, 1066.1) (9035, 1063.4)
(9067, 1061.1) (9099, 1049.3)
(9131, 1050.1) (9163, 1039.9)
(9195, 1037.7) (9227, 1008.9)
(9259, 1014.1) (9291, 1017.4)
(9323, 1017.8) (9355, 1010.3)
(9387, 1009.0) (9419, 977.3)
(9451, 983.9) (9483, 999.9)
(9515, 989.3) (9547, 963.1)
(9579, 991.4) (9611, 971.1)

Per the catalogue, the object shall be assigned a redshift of 0.000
